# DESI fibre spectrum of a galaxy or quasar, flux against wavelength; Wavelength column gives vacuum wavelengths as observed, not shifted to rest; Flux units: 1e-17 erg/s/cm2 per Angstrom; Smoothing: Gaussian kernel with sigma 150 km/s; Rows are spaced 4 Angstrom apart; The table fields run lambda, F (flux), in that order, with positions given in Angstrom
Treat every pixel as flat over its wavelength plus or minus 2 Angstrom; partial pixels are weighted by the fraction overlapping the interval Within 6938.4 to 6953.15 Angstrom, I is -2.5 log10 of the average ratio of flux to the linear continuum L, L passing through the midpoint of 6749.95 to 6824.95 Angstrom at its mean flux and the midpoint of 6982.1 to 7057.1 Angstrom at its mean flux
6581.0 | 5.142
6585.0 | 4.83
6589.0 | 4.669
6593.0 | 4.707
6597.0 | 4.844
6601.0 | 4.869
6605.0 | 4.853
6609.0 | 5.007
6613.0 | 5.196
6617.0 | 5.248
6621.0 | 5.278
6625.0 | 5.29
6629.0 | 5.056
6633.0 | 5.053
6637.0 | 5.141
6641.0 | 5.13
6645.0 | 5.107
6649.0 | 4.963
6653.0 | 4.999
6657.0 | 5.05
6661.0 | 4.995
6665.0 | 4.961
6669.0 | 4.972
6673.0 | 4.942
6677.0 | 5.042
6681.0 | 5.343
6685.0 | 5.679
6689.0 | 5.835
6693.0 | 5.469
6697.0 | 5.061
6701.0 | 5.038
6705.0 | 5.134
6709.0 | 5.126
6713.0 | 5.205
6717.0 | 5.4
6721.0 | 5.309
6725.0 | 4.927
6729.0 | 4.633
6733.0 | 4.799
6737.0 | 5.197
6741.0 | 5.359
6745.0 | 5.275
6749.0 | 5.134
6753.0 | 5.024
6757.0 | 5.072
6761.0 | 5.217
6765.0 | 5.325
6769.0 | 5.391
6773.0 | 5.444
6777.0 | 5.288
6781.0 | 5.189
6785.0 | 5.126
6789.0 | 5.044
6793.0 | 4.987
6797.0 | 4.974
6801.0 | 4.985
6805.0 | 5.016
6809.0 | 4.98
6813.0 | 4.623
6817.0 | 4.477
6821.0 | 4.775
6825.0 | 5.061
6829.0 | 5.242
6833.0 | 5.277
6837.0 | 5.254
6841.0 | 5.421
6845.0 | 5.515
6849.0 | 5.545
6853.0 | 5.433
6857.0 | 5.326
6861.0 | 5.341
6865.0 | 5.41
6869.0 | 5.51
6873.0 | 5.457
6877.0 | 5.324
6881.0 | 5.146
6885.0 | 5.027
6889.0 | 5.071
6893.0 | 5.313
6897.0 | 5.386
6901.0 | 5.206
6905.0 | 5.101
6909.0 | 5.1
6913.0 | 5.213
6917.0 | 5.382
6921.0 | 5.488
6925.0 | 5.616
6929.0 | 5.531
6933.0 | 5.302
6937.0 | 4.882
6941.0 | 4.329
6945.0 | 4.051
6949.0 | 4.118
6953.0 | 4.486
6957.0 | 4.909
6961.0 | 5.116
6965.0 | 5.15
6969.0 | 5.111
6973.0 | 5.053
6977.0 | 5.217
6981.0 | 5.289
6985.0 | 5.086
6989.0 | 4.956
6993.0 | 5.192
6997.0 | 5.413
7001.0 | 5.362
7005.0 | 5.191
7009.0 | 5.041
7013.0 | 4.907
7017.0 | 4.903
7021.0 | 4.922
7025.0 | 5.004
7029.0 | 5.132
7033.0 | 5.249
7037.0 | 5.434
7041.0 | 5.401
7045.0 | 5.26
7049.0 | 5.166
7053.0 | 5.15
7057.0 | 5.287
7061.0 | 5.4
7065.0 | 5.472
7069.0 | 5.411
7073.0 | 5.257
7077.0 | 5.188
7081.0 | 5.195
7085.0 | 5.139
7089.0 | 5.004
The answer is 0.21 mag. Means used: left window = 5.05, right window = 5.16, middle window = 4.24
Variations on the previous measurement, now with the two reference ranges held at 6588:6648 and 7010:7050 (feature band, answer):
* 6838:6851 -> -0.079 mag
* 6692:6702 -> -0.026 mag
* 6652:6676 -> 0.012 mag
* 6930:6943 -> 0.048 mag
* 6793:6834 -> 0.032 mag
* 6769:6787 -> -0.043 mag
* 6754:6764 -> -0.017 mag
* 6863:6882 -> -0.059 mag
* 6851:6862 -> -0.057 mag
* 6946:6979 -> 0.054 mag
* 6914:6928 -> -0.076 mag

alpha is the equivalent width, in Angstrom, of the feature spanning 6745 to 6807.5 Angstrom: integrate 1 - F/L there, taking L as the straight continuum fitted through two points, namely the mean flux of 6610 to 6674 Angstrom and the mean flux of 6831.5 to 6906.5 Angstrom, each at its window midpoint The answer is 0.9 Angstrom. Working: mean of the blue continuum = 5.09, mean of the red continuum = 5.32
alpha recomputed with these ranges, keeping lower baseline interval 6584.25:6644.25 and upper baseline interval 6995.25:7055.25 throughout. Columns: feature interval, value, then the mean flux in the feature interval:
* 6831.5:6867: -2.0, 5.39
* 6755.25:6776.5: -0.9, 5.29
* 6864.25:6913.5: -1.3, 5.25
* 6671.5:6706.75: -1.7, 5.29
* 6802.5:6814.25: 0.5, 4.89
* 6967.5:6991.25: 0.1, 5.12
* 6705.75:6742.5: -0.3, 5.1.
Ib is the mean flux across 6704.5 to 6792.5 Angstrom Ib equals 5.16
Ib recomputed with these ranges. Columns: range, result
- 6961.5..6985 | 5.15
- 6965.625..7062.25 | 5.17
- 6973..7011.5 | 5.18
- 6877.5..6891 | 5.11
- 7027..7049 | 5.28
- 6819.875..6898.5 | 5.3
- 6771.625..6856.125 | 5.13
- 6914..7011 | 5.05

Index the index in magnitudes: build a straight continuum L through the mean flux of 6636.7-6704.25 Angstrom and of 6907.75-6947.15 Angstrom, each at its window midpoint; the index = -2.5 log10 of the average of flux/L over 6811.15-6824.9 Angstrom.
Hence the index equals 0.10 mag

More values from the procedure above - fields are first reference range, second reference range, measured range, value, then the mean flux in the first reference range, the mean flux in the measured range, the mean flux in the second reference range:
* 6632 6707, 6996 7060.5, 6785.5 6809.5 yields 0.03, 5.15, 5.01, 5.18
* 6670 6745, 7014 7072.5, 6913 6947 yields 0.03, 5.19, 5.08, 5.22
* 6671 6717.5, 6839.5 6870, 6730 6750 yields 0.04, 5.27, 5.13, 5.44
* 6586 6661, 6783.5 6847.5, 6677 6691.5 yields -0.10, 5.02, 5.53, 5.05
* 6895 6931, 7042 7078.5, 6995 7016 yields 0.03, 5.34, 5.17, 5.29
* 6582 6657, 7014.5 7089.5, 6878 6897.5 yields -0.01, 5.02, 5.18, 5.21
